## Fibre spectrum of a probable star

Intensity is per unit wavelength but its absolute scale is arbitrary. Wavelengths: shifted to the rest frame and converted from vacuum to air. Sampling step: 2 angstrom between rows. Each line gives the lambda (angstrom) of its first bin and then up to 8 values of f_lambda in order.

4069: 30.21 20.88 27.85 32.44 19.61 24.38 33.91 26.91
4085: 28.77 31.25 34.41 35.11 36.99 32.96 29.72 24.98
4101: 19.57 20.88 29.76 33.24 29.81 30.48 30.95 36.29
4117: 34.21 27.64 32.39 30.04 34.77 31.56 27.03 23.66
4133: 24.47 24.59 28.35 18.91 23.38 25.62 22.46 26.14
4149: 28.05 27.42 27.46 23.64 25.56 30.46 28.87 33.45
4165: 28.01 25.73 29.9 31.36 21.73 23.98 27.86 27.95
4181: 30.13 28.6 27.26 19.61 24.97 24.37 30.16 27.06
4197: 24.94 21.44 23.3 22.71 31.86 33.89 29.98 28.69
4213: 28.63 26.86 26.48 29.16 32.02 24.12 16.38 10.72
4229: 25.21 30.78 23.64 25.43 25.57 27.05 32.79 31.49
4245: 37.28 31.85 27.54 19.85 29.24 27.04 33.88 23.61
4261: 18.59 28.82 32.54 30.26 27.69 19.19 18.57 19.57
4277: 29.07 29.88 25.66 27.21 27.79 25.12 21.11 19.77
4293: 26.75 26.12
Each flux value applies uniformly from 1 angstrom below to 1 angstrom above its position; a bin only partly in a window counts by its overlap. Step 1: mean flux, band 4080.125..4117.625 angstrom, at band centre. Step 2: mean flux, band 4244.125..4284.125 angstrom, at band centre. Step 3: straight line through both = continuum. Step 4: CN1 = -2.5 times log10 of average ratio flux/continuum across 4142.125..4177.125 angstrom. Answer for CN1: 0.08 mag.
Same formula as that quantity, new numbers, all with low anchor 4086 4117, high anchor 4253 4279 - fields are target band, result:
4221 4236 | 0.178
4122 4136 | 0.067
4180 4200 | 0.091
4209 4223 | -0.039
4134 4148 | 0.213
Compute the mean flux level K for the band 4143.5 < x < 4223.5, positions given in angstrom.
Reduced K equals 27.2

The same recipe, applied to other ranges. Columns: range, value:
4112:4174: 27.9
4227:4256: 27.6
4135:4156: 25.1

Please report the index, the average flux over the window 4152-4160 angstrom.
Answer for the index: 26.8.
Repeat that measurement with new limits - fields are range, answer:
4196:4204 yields 23.1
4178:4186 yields 28.5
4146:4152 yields 27.2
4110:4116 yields 32.6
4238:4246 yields 32.2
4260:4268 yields 27.6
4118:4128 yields 31.3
